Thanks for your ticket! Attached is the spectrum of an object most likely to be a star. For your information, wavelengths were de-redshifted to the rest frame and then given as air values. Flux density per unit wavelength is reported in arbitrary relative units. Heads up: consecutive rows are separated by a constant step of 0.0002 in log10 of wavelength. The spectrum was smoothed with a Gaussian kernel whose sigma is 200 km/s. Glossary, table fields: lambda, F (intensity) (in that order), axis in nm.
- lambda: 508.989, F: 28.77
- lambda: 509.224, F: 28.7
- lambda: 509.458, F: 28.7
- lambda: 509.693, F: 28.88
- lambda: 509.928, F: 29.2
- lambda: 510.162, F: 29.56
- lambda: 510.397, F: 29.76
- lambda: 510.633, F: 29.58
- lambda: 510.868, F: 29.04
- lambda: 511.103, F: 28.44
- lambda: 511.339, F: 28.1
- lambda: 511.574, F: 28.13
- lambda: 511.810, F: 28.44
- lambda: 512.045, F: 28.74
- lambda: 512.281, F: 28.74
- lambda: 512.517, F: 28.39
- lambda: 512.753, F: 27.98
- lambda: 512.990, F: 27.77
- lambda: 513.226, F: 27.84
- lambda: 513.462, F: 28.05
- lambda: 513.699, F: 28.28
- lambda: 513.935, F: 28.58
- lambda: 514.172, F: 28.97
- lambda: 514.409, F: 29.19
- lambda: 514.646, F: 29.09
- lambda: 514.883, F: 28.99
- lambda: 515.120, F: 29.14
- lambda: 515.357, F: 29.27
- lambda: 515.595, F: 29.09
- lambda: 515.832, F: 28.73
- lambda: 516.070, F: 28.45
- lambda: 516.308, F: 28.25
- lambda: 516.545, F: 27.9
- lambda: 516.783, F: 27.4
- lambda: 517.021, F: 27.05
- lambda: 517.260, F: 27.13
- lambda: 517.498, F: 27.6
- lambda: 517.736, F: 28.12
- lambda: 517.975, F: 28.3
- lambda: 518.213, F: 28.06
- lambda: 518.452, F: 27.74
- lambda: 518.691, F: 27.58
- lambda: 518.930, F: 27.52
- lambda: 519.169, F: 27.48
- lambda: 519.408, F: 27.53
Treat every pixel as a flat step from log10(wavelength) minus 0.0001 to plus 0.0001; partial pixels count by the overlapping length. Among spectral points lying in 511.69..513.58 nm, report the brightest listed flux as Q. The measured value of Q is 28.74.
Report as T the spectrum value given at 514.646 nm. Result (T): 29.09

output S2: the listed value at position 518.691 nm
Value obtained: 27.58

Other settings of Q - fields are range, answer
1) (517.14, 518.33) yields 28.3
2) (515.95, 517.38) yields 28.45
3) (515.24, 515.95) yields 29.27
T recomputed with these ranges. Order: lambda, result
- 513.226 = 27.84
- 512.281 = 28.74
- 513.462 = 28.05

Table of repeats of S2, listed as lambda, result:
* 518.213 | 28.06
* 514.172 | 28.97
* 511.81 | 28.44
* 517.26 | 27.13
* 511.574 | 28.13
